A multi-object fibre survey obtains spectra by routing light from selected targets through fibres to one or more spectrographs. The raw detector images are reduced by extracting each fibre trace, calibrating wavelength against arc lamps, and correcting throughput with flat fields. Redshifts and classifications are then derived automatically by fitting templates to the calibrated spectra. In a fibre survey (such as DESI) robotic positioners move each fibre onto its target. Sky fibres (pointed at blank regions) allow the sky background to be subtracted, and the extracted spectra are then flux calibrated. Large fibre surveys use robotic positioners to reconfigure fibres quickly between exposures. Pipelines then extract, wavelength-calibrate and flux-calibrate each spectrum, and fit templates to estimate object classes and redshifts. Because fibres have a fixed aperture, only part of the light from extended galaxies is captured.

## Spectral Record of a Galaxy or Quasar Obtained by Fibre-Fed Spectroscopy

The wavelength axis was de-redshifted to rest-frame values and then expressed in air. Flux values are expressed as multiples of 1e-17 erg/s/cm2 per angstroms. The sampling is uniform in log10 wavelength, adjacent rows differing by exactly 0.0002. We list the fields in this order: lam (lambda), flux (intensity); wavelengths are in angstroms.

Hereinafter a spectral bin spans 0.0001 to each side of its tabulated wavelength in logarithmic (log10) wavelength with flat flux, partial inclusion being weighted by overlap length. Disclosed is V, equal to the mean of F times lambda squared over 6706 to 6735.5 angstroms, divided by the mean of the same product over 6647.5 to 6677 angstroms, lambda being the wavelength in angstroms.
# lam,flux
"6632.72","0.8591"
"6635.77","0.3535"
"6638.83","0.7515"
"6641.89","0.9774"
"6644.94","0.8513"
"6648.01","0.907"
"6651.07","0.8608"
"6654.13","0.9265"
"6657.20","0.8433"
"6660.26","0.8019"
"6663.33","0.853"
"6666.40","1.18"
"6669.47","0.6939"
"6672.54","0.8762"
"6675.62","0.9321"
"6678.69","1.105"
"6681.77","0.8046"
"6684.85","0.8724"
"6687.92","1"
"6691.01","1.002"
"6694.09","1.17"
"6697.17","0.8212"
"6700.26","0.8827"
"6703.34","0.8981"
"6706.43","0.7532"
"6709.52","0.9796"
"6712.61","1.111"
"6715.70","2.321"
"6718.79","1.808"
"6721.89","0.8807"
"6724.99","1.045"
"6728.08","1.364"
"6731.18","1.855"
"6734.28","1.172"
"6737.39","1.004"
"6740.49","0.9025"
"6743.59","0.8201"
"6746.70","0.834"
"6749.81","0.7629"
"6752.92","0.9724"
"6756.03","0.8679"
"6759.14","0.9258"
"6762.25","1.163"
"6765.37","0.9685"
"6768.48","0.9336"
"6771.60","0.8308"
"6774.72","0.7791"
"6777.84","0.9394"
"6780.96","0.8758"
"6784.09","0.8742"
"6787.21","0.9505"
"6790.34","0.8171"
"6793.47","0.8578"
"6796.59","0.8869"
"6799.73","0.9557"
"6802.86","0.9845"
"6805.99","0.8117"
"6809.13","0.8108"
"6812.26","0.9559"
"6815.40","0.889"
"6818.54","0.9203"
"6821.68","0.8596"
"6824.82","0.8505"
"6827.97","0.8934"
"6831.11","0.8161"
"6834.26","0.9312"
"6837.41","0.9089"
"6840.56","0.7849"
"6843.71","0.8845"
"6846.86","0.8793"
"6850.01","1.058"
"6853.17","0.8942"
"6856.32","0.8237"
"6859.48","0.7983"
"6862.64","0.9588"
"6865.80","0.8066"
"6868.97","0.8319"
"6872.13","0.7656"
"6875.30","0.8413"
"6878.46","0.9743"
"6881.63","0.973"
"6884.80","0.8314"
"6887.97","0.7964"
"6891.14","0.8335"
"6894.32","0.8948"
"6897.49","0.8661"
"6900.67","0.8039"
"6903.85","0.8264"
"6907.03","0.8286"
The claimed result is 1.55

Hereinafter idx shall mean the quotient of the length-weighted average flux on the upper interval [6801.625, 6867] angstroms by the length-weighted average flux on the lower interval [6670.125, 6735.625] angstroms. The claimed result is 0.79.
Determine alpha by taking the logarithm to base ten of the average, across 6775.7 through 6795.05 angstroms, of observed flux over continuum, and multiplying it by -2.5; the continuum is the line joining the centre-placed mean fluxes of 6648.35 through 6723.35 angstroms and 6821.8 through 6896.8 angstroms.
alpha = 0.06 mag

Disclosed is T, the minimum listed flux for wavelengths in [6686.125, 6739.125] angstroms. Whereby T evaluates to 0.7532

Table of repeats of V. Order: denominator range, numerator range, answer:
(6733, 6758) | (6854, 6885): 0.98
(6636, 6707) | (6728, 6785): 1.13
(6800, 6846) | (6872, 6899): 1.01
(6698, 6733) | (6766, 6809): 0.72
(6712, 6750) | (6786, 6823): 0.74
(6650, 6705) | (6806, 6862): 1.00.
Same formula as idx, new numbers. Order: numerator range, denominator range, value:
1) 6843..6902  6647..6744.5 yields 0.83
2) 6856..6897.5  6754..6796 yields 0.95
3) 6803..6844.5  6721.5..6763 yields 0.84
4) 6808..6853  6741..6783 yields 0.99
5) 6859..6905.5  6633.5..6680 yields 0.99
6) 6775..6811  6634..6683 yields 1.03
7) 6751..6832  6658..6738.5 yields 0.83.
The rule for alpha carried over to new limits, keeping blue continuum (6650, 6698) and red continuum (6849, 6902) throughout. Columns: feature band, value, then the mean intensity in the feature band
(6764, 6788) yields 0.003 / 0.892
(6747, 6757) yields 0.047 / 0.863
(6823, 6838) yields 0.002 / 0.878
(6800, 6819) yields -0.016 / 0.898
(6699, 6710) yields 0.056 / 0.869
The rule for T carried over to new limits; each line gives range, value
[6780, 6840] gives 0.8108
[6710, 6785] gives 0.7629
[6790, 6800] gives 0.8171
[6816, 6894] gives 0.7656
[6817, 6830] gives 0.8505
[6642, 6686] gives 0.6939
